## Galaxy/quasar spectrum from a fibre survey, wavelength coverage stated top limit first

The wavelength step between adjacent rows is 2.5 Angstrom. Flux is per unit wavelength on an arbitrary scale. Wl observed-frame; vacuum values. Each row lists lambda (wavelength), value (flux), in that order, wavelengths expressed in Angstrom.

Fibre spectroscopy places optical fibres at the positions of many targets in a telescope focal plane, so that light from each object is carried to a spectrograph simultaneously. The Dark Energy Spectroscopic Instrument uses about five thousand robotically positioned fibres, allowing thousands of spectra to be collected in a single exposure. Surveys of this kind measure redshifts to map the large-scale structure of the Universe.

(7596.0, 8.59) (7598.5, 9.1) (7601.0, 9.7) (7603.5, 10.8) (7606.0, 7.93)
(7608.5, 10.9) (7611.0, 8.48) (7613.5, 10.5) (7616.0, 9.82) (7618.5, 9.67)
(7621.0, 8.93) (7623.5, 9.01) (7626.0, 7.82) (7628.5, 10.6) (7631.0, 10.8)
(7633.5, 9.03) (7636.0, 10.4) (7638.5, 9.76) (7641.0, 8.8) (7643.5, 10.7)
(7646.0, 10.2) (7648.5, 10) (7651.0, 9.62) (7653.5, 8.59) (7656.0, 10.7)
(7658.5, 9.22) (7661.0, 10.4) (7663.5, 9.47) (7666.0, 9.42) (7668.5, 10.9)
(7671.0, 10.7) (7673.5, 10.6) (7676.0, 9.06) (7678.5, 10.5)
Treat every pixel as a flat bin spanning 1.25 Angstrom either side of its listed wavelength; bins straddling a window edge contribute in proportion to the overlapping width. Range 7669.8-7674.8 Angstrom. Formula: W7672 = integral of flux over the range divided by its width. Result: 10.6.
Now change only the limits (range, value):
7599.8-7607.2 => 9.49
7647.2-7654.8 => 9.42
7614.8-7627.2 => 9.05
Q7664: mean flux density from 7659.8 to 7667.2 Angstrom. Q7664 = 9.76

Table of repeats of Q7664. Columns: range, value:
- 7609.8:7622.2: 9.49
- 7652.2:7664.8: 9.67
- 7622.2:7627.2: 8.43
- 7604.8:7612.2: 9.12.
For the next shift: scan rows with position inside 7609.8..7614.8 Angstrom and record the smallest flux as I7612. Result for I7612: 8.48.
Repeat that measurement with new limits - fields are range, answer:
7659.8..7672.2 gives 9.42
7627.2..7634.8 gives 9.03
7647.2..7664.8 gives 8.59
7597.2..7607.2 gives 7.93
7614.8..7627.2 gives 7.82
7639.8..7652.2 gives 8.8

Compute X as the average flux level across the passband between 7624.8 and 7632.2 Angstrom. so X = 9.75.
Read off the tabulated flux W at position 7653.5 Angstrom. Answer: 8.59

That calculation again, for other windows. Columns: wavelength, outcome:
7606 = 7.93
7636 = 10.4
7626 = 7.82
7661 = 10.4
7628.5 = 10.6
